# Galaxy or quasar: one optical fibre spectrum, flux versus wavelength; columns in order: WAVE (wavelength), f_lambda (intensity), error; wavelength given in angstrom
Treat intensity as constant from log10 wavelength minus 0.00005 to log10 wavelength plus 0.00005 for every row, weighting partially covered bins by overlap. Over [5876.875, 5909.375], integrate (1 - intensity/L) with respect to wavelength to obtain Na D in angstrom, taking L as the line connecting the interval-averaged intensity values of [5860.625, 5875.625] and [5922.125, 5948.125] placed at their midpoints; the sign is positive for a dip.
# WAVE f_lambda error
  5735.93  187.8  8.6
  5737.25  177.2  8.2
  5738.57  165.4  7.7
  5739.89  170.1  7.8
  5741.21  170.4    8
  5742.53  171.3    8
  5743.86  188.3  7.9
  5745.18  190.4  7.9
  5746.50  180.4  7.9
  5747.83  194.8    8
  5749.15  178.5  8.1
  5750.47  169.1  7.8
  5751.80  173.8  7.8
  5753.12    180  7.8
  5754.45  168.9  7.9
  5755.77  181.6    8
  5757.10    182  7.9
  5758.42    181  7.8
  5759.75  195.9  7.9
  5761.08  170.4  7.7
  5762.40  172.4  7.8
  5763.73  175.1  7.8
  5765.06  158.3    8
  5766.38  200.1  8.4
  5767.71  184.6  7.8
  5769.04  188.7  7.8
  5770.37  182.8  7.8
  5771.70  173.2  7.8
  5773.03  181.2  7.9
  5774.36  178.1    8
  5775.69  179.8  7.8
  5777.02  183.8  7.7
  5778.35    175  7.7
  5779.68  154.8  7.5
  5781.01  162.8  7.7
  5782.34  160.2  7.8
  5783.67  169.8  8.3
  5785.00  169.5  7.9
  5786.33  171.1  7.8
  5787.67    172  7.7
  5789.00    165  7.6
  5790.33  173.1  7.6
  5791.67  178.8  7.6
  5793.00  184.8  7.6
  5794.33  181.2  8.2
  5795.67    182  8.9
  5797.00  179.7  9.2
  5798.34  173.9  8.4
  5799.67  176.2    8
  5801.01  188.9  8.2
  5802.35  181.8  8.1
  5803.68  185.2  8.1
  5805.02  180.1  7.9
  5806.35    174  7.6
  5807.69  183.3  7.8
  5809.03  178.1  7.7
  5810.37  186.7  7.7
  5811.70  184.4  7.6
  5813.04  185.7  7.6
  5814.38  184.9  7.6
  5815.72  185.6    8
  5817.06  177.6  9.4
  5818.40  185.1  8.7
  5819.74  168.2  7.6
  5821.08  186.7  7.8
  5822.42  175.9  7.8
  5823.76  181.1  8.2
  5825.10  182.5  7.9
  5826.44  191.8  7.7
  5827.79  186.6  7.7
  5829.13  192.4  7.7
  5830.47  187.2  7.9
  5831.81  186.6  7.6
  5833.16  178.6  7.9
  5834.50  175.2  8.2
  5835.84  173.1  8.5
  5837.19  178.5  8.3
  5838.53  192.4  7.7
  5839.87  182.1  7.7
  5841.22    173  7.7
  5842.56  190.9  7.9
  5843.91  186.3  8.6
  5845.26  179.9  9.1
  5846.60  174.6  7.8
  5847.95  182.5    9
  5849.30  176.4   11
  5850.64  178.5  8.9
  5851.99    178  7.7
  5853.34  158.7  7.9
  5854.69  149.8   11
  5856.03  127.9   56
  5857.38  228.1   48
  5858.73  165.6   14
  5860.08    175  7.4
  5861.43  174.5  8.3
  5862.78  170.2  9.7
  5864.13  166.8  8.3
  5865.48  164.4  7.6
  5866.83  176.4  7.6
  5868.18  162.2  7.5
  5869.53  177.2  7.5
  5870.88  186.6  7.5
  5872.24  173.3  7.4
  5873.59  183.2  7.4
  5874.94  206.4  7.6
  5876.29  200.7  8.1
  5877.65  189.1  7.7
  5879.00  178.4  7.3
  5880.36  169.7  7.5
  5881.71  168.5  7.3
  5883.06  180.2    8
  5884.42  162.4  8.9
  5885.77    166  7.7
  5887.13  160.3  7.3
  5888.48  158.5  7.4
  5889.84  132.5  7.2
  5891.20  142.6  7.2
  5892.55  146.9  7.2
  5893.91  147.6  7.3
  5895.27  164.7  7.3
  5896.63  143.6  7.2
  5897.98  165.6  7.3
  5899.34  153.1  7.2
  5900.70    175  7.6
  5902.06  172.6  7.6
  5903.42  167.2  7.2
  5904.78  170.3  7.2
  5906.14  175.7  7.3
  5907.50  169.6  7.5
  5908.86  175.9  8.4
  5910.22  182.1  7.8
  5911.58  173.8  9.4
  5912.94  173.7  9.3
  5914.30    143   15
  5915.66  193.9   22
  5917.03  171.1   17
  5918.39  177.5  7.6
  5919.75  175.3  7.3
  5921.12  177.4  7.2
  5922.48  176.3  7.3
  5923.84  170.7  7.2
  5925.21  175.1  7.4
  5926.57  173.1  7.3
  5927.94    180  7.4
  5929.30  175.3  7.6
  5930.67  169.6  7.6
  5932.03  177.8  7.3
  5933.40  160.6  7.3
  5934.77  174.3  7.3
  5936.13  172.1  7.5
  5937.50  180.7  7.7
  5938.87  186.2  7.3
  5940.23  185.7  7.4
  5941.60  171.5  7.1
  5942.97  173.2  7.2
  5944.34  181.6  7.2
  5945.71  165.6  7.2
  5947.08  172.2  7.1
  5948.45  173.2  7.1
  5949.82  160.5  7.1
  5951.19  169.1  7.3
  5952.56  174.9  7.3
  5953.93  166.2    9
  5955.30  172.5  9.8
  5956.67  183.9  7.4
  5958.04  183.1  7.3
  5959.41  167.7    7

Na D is 2.19 angstrom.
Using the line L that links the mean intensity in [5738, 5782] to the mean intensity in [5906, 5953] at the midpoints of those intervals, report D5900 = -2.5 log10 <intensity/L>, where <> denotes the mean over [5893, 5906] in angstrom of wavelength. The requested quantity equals 0.08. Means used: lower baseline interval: 178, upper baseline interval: 174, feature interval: 162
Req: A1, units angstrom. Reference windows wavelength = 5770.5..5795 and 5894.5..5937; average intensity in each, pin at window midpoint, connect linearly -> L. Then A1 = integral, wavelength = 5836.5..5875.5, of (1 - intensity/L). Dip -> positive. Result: -0.98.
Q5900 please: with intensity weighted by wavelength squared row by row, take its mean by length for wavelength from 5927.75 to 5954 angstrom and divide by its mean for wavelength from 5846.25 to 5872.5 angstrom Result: 1.0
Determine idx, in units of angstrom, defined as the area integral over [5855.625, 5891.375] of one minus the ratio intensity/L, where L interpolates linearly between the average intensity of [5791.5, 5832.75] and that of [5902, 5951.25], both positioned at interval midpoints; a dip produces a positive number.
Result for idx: 1.0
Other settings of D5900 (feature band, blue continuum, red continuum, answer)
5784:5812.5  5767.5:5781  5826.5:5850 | 0.00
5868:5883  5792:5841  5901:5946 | -0.03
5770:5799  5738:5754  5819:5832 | 0.04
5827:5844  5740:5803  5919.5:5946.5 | -0.04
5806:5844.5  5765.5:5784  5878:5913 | -0.07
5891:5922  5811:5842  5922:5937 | 0.05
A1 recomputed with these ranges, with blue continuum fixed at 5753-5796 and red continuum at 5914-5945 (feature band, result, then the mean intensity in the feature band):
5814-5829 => -0.6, 183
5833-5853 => -0.4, 180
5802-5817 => -0.6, 183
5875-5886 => -0.2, 179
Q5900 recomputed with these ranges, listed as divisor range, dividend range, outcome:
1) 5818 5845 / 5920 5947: 0.99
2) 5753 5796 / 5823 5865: 1.04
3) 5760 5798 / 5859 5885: 1.04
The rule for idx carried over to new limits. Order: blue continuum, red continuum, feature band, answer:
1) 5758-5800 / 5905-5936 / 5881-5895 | 1.4 angstrom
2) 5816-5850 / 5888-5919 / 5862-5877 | -0.5 angstrom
